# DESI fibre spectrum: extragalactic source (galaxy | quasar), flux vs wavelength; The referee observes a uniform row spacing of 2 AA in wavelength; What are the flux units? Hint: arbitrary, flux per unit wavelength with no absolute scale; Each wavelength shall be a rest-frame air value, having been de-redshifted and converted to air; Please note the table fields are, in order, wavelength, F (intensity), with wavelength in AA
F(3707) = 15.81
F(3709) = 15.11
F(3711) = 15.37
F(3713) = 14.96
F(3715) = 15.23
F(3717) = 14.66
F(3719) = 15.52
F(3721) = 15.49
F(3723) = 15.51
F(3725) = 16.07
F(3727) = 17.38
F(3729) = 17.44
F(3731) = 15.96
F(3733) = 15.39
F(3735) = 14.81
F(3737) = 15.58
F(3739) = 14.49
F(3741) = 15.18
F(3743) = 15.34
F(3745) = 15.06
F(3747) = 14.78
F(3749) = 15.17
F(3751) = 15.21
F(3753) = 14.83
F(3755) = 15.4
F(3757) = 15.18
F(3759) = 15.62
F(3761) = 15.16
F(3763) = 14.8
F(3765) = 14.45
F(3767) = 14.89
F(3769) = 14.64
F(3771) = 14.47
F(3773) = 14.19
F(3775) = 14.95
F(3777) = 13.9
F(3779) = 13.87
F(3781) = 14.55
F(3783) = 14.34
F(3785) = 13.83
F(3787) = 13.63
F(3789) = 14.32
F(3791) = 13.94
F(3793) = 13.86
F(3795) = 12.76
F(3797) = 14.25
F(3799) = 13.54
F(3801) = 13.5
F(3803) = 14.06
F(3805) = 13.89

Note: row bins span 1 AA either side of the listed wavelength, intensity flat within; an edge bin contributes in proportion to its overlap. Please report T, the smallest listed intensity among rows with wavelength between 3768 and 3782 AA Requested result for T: 13.87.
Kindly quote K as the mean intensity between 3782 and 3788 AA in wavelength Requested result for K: 13.9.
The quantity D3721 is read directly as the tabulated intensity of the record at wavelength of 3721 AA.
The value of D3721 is 15.49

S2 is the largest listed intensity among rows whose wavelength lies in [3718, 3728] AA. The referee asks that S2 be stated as 17.38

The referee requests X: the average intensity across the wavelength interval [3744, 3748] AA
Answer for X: 14.9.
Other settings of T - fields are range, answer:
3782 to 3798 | 12.76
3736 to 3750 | 14.49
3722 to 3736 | 14.81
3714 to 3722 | 14.66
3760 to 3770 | 14.45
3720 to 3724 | 15.49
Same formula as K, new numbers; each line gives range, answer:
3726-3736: 16.2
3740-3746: 15.2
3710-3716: 15.2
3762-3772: 14.7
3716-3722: 15.2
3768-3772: 14.6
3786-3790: 14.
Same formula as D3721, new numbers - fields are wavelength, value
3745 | 15.06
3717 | 14.66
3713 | 14.96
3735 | 14.81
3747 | 14.78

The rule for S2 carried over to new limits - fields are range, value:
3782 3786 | 14.34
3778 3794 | 14.55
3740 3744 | 15.34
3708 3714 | 15.37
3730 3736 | 15.96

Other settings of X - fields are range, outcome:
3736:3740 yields 15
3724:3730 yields 17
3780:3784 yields 14.4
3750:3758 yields 15.2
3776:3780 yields 13.9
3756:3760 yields 15.4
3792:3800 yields 13.6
